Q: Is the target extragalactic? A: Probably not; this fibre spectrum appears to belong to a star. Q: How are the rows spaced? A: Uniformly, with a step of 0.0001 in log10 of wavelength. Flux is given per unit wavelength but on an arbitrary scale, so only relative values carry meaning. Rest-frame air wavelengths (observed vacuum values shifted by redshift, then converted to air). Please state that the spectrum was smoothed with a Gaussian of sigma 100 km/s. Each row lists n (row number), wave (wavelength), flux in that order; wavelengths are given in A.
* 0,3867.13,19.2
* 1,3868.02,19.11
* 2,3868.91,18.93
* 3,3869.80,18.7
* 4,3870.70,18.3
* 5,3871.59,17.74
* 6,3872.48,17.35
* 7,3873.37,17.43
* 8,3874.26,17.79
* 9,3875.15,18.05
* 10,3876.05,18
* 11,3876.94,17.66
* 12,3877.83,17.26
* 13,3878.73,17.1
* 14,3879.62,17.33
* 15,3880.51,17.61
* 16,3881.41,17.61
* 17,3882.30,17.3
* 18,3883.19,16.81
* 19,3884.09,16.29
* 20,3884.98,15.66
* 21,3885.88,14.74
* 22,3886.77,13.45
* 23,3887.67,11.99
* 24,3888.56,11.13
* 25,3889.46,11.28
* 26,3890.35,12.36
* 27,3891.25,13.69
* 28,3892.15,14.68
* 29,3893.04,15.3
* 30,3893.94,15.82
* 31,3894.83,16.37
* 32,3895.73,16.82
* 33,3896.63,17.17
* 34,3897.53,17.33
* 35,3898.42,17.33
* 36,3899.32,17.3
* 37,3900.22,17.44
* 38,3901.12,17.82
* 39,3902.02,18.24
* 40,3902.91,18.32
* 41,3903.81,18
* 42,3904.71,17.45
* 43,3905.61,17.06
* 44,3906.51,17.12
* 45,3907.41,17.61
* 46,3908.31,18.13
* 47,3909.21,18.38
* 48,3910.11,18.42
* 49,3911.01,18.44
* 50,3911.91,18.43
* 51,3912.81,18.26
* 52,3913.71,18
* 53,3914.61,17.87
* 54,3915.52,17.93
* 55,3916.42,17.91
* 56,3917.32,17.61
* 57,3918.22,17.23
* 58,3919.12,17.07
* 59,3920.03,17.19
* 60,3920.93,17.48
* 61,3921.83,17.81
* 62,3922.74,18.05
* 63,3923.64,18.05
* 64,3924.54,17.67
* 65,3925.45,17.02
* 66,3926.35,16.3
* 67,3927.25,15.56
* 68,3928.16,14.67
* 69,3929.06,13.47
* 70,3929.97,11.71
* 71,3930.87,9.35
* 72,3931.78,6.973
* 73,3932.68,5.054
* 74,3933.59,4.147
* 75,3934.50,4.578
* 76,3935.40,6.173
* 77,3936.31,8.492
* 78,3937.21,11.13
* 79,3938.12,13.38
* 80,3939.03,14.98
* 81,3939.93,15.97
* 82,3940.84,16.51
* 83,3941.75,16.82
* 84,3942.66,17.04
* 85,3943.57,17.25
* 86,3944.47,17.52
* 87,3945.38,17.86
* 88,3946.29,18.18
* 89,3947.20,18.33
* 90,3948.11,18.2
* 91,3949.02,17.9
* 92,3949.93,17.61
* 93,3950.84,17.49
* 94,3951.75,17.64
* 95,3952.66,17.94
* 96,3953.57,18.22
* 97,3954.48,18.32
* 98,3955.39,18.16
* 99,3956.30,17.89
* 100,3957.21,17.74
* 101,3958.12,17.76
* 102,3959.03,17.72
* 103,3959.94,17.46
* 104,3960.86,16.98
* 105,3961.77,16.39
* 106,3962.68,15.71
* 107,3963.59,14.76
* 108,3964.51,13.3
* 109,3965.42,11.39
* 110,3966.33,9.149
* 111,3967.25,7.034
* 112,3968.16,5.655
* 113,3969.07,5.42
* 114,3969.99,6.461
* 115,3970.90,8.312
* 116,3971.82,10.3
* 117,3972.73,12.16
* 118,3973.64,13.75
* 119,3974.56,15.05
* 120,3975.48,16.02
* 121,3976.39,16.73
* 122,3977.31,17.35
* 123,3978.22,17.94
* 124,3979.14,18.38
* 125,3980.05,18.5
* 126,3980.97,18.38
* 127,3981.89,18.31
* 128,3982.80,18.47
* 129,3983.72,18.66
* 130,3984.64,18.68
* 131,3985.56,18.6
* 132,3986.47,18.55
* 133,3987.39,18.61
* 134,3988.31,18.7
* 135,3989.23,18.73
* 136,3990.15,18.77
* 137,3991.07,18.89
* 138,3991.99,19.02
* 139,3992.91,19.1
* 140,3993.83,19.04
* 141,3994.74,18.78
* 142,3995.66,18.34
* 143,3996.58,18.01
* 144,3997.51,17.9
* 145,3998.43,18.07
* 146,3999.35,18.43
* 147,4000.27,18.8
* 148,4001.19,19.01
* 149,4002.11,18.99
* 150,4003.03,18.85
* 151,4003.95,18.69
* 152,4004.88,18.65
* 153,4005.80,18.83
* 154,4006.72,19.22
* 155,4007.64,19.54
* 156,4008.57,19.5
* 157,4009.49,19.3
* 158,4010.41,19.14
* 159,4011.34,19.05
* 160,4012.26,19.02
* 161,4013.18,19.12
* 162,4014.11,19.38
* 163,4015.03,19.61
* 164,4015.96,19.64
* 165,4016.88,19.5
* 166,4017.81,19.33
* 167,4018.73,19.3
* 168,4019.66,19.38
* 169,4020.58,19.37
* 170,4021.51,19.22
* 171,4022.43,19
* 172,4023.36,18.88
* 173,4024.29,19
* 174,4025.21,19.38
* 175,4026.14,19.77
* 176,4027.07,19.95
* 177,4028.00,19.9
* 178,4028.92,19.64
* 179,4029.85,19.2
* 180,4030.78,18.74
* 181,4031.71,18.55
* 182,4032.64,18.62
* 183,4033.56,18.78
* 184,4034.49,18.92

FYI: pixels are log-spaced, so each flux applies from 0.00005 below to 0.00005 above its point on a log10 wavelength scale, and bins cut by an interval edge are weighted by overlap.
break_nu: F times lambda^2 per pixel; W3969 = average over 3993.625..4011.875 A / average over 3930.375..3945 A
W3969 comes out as 1.67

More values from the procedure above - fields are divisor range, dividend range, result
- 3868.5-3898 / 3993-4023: 1.25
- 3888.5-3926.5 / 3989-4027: 1.18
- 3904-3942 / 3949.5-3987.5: 1.05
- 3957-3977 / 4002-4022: 1.52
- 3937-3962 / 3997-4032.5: 1.15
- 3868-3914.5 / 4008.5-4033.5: 1.22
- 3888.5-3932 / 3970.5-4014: 1.14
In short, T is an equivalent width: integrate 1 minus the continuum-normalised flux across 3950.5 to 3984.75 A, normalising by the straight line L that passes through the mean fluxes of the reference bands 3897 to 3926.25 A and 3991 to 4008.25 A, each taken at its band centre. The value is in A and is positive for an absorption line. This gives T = 6.1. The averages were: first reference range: 17.7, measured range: 15.1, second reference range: 18.7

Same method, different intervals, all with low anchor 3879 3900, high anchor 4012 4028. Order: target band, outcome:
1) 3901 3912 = -1.34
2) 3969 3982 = 2.67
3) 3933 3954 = 2.78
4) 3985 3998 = -0.09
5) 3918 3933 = 1.58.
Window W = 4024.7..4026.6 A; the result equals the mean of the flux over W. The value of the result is 19.6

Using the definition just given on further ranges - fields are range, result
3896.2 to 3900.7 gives 17.3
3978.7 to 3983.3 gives 18.4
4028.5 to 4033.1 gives 18.9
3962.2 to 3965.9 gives 13.8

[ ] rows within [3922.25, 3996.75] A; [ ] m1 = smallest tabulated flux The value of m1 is 4.147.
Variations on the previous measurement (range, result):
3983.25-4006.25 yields 17.9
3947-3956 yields 17.49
